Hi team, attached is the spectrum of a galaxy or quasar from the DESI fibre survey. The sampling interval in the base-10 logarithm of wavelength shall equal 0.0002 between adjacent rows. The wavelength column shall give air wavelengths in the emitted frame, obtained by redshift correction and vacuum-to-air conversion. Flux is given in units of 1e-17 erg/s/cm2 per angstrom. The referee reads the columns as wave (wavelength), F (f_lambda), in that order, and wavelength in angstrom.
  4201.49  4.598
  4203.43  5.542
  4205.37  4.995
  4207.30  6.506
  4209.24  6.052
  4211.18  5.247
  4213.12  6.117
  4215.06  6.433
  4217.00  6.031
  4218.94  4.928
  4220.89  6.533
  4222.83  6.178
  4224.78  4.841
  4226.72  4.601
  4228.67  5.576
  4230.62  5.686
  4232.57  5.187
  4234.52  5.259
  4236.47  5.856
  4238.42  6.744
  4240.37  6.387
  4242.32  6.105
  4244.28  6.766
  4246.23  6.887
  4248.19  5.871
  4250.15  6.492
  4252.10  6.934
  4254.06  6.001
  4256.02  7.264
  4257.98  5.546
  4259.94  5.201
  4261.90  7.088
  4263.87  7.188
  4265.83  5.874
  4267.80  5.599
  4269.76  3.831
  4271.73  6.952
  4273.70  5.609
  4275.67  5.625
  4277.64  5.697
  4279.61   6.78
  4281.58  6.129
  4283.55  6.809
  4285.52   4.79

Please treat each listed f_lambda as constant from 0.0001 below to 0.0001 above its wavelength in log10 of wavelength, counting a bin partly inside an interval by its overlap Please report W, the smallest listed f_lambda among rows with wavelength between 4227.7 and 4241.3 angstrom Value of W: 5.187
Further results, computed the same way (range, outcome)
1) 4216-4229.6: 4.601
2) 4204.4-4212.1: 4.995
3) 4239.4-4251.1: 5.871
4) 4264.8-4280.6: 3.831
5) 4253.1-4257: 6.001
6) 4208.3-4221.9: 4.928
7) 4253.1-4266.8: 5.201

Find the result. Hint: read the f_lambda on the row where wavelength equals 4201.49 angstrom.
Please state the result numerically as 4.598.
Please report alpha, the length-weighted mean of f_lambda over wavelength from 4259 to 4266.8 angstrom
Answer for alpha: 6.34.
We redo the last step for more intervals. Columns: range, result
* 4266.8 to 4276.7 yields 5.52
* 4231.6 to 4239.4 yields 5.77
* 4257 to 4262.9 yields 5.94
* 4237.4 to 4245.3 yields 6.5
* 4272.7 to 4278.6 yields 5.64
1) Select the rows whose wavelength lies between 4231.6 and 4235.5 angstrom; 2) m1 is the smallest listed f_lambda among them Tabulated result 5.187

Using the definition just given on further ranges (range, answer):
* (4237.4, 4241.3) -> 6.387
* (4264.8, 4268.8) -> 5.599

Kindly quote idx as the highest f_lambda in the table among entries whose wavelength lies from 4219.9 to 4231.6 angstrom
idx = 6.533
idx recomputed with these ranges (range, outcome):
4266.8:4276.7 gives 6.952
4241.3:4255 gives 6.934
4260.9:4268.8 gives 7.188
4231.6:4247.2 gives 6.887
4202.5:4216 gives 6.506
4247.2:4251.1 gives 6.492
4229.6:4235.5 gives 5.686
